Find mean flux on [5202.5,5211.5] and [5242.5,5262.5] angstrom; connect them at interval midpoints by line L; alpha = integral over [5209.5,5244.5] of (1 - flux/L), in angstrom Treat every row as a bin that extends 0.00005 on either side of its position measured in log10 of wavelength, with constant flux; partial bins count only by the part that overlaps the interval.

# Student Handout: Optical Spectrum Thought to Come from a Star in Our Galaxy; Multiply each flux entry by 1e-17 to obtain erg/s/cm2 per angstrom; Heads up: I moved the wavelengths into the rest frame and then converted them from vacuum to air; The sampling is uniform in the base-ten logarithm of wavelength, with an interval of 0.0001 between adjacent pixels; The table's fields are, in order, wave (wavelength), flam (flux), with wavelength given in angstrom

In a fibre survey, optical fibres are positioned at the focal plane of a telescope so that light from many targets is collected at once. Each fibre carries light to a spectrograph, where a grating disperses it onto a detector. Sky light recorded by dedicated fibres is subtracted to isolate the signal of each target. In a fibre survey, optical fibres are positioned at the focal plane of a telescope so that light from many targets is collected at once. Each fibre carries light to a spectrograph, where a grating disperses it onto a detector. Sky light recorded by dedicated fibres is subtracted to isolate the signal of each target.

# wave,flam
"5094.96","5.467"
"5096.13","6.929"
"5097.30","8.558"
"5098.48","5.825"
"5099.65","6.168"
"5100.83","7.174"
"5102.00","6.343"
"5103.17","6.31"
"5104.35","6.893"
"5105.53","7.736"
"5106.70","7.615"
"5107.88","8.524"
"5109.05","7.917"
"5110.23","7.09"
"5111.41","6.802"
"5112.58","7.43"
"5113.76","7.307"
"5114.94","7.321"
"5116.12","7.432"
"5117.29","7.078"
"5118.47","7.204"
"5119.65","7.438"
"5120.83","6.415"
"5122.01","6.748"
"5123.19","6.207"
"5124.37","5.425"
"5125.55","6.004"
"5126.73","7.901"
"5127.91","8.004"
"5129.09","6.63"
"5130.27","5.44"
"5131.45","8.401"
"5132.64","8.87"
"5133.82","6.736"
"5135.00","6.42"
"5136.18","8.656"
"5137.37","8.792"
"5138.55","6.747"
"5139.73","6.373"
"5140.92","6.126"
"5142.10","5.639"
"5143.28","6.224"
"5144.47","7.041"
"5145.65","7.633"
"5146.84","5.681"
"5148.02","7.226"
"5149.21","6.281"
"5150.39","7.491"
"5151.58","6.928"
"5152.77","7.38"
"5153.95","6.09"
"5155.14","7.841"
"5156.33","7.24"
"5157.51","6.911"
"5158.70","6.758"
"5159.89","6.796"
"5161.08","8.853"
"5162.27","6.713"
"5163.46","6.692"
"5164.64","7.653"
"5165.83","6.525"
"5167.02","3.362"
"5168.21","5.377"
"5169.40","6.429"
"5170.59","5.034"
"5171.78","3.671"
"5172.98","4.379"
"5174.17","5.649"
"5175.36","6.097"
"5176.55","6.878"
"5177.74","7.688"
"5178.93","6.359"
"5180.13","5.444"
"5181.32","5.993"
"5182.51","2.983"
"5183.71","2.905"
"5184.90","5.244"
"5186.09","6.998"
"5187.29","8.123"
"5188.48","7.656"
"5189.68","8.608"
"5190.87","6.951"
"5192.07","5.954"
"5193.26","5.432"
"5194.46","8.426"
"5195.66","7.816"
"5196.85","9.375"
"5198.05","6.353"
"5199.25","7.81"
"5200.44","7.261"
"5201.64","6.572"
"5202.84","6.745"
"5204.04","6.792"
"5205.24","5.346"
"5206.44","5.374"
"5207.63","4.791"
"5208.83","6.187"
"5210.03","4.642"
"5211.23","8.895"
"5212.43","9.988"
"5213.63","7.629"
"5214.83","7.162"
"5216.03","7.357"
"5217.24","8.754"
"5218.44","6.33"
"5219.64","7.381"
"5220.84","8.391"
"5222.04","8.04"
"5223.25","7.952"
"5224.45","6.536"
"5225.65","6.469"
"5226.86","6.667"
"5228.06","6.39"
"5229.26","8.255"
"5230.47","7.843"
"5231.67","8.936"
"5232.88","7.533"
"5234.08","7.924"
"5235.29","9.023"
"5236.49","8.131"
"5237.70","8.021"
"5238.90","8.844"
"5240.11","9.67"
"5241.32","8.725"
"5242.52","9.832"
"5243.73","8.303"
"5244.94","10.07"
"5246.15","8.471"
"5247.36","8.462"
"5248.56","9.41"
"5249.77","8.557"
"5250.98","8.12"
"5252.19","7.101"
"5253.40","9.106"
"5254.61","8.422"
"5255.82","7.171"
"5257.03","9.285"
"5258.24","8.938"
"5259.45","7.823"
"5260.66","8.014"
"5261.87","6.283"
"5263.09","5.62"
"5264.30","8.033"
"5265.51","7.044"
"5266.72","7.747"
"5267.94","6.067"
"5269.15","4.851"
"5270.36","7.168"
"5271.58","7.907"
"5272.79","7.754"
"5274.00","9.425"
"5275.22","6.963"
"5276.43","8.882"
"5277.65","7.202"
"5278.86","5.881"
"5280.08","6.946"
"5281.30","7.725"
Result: -4.5 angstrom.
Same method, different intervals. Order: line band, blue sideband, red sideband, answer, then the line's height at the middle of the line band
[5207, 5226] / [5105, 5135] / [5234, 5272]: 1.30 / 7.82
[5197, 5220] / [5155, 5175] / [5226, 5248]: 1.70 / 7.51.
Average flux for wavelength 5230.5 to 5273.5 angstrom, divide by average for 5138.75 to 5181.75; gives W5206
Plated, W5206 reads 1.26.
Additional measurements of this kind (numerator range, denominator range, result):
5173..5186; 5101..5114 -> 0.76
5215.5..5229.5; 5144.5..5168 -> 1.08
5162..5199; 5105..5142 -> 0.87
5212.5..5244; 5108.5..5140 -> 1.11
